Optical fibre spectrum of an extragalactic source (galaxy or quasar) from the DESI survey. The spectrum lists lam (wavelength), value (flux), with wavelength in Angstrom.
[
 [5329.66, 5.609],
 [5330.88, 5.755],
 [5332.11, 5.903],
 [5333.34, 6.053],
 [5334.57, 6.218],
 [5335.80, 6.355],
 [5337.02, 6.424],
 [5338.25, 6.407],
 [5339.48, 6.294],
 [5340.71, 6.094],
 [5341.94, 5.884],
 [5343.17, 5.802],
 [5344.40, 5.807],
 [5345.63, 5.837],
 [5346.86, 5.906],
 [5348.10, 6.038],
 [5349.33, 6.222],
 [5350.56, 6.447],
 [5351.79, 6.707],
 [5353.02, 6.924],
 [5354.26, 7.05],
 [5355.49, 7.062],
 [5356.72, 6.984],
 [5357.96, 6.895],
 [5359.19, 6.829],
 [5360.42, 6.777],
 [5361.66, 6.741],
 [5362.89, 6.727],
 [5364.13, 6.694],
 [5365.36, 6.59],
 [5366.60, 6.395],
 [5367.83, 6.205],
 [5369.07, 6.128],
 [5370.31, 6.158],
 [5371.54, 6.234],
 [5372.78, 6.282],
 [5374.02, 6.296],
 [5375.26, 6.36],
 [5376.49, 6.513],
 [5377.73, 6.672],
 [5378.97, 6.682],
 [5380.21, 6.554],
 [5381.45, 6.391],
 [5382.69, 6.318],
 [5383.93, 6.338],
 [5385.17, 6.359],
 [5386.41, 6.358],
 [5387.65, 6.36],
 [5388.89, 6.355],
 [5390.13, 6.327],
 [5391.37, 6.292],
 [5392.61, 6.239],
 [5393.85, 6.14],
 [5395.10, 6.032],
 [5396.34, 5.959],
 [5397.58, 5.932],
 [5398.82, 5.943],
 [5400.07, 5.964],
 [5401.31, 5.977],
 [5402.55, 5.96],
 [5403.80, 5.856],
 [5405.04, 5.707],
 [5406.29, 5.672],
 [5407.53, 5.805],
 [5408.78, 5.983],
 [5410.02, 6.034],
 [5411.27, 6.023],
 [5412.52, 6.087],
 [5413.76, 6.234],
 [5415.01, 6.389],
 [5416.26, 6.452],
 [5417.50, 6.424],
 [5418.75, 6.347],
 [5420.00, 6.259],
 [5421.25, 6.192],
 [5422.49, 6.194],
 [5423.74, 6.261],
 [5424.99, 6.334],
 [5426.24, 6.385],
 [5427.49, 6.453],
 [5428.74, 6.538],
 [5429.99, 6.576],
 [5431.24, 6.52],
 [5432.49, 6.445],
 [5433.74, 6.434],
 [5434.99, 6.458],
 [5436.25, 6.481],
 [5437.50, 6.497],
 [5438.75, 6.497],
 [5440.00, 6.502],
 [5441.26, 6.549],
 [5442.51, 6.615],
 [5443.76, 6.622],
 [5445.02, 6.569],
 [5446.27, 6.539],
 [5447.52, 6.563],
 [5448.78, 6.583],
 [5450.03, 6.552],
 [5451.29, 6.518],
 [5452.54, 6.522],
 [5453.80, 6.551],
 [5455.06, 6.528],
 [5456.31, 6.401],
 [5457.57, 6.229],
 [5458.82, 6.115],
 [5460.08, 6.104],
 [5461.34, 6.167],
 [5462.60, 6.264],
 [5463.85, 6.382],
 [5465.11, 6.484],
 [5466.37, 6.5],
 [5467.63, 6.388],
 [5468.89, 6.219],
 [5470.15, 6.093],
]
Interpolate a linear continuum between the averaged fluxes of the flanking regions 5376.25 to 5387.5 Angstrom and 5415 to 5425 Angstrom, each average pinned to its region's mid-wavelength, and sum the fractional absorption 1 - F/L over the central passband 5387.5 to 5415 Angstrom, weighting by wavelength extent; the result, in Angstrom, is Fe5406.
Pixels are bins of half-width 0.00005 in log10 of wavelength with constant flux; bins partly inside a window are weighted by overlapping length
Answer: 1.5 Angstrom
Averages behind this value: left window 6.46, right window 6.31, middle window 6.04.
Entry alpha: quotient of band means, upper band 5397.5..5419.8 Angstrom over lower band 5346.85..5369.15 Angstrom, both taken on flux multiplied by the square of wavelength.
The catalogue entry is 0.9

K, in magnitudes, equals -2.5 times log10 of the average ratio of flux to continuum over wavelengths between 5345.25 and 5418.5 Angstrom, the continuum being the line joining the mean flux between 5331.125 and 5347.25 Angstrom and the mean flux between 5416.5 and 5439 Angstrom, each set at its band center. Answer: -0.02 mag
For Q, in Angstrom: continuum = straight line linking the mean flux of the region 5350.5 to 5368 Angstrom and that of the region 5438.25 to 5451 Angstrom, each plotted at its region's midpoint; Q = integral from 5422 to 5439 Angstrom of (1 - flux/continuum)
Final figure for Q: 0.40 Angstrom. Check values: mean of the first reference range 6.76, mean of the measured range 6.43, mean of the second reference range 6.56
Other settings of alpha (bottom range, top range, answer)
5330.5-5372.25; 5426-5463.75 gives 1.05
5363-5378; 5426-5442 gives 1.04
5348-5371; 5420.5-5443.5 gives 1.00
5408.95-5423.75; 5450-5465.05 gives 1.04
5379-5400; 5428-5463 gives 1.06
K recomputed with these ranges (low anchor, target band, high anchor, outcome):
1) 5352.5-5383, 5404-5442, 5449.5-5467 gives 0.03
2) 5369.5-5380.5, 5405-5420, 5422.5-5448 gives 0.06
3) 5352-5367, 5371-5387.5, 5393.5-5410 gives 0.00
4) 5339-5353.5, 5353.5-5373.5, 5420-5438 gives -0.07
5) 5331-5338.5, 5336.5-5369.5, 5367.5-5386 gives -0.03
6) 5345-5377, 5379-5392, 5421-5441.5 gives 0.02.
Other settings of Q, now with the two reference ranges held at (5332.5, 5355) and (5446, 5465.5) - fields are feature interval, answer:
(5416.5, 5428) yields 0.07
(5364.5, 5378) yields -0.13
